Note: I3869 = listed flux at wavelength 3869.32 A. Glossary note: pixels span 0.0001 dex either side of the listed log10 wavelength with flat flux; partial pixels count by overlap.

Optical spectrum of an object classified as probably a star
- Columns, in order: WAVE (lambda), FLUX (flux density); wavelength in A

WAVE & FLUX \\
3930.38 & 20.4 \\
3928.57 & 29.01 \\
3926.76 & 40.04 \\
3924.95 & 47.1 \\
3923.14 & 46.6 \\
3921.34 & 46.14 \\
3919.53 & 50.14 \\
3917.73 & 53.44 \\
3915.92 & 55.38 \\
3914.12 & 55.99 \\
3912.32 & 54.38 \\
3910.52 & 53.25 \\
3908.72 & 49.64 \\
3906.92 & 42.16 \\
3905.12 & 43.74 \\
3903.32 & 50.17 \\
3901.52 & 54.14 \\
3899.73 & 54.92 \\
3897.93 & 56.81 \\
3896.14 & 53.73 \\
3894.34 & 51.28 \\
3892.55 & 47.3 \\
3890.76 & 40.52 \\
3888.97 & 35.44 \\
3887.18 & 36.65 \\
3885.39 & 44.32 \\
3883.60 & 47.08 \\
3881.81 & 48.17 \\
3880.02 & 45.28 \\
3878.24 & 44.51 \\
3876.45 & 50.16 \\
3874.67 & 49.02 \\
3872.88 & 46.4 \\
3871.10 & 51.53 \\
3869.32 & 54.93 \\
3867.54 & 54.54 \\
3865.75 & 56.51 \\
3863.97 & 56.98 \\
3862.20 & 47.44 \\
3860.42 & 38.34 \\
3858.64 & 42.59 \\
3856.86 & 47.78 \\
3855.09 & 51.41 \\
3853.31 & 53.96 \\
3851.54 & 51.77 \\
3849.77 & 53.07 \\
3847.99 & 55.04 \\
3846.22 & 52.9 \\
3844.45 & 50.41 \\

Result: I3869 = 54.93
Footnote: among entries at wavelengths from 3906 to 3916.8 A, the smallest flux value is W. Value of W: 42.16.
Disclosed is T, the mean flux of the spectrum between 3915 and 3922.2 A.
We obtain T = 51.3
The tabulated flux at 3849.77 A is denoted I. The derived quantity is 53.07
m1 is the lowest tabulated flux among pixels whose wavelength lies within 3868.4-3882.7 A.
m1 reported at 44.51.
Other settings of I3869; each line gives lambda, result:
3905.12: 43.74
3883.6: 47.08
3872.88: 46.4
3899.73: 54.92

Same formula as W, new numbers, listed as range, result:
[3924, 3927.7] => 40.04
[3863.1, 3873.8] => 46.4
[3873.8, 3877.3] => 49.02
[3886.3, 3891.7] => 35.44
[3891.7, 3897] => 47.3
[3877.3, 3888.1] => 36.65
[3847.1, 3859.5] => 42.59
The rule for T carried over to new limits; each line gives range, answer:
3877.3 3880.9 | 45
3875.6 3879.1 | 47.3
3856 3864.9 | 46.7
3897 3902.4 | 55.3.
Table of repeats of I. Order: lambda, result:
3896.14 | 53.73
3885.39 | 44.32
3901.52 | 54.14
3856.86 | 47.78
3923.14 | 46.6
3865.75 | 56.51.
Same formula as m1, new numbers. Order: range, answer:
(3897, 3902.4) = 54.14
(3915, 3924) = 46.14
